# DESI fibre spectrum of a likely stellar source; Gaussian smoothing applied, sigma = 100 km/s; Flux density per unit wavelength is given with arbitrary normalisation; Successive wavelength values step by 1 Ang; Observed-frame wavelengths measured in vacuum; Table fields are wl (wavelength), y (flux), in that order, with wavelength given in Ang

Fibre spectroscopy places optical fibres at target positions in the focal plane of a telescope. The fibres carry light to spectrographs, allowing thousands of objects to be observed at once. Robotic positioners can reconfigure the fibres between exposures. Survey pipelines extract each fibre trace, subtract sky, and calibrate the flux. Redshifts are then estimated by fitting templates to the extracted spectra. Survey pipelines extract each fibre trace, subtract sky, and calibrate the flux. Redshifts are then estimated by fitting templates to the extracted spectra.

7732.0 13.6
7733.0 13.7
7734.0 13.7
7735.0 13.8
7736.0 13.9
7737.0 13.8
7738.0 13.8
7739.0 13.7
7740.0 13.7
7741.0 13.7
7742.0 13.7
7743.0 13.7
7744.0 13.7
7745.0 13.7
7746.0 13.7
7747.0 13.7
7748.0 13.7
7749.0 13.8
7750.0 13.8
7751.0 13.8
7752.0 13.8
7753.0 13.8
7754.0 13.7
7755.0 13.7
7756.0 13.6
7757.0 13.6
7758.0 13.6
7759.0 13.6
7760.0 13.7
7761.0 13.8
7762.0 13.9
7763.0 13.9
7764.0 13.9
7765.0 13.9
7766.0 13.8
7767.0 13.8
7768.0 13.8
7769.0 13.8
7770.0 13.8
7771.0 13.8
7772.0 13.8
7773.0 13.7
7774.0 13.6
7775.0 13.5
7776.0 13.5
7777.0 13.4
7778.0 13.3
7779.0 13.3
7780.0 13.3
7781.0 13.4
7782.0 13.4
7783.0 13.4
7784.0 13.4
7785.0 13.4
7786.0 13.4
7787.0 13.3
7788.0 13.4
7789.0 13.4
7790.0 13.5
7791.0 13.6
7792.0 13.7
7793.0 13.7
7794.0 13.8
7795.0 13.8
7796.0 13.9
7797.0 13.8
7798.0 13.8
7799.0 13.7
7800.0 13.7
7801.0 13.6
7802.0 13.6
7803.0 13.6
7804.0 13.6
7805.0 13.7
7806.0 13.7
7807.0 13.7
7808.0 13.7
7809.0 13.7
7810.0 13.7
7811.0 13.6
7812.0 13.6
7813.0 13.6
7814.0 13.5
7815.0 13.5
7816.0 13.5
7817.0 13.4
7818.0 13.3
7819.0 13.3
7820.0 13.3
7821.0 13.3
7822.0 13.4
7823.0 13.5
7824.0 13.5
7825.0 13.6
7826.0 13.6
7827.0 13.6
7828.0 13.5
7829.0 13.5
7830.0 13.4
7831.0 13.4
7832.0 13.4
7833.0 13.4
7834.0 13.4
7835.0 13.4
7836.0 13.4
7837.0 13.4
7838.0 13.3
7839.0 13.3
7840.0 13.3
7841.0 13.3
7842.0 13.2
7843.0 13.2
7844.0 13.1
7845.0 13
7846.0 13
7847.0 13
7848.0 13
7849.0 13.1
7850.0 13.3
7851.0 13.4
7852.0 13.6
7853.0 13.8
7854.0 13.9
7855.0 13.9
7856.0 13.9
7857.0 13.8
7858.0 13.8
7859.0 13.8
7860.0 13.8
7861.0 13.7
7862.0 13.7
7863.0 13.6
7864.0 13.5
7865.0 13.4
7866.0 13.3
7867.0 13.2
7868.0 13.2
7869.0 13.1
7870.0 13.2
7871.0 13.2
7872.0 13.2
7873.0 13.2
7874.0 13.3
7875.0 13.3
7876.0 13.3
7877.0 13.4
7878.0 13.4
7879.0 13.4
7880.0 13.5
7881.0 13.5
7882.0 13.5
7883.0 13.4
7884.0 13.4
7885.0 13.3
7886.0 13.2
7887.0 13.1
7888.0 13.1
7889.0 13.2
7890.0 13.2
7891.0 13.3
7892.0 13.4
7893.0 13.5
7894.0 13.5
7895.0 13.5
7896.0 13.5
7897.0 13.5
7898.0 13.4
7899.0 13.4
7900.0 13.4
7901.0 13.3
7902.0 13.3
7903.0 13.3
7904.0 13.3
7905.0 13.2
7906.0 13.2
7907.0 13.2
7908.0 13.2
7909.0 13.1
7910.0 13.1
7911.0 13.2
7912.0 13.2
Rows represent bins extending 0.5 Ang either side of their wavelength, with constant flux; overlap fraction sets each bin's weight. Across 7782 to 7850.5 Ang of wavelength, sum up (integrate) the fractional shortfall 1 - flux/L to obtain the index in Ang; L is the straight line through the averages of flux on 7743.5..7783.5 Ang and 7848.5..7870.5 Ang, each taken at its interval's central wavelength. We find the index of 0.69 Ang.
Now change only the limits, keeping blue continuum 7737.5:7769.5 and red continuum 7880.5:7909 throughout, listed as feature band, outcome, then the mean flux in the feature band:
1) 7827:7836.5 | 0.1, 13.4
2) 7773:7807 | 0.2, 13.6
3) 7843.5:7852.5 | 0.2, 13.2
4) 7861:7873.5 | 0.1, 13.3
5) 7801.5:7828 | 0.0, 13.5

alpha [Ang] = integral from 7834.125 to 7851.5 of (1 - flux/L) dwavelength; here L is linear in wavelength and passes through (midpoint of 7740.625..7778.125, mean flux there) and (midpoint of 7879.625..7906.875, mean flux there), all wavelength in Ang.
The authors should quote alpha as 0.3 Ang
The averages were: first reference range 13.7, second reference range 13.3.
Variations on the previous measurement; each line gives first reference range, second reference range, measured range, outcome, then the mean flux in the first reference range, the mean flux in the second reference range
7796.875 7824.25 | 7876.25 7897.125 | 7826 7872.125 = 0.2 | 13.6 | 13.4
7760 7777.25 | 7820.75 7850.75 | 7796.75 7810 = -0.1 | 13.8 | 13.3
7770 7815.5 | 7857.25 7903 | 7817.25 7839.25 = 0.1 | 13.6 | 13.4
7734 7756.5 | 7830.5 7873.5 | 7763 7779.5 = 0.0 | 13.7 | 13.4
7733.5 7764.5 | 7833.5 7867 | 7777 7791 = 0.3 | 13.7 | 13.4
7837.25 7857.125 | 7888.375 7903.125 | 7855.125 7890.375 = -0.1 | 13.4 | 13.4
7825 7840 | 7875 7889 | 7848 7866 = -0.3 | 13.4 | 13.3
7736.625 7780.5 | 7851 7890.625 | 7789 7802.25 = -0.1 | 13.7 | 13.4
